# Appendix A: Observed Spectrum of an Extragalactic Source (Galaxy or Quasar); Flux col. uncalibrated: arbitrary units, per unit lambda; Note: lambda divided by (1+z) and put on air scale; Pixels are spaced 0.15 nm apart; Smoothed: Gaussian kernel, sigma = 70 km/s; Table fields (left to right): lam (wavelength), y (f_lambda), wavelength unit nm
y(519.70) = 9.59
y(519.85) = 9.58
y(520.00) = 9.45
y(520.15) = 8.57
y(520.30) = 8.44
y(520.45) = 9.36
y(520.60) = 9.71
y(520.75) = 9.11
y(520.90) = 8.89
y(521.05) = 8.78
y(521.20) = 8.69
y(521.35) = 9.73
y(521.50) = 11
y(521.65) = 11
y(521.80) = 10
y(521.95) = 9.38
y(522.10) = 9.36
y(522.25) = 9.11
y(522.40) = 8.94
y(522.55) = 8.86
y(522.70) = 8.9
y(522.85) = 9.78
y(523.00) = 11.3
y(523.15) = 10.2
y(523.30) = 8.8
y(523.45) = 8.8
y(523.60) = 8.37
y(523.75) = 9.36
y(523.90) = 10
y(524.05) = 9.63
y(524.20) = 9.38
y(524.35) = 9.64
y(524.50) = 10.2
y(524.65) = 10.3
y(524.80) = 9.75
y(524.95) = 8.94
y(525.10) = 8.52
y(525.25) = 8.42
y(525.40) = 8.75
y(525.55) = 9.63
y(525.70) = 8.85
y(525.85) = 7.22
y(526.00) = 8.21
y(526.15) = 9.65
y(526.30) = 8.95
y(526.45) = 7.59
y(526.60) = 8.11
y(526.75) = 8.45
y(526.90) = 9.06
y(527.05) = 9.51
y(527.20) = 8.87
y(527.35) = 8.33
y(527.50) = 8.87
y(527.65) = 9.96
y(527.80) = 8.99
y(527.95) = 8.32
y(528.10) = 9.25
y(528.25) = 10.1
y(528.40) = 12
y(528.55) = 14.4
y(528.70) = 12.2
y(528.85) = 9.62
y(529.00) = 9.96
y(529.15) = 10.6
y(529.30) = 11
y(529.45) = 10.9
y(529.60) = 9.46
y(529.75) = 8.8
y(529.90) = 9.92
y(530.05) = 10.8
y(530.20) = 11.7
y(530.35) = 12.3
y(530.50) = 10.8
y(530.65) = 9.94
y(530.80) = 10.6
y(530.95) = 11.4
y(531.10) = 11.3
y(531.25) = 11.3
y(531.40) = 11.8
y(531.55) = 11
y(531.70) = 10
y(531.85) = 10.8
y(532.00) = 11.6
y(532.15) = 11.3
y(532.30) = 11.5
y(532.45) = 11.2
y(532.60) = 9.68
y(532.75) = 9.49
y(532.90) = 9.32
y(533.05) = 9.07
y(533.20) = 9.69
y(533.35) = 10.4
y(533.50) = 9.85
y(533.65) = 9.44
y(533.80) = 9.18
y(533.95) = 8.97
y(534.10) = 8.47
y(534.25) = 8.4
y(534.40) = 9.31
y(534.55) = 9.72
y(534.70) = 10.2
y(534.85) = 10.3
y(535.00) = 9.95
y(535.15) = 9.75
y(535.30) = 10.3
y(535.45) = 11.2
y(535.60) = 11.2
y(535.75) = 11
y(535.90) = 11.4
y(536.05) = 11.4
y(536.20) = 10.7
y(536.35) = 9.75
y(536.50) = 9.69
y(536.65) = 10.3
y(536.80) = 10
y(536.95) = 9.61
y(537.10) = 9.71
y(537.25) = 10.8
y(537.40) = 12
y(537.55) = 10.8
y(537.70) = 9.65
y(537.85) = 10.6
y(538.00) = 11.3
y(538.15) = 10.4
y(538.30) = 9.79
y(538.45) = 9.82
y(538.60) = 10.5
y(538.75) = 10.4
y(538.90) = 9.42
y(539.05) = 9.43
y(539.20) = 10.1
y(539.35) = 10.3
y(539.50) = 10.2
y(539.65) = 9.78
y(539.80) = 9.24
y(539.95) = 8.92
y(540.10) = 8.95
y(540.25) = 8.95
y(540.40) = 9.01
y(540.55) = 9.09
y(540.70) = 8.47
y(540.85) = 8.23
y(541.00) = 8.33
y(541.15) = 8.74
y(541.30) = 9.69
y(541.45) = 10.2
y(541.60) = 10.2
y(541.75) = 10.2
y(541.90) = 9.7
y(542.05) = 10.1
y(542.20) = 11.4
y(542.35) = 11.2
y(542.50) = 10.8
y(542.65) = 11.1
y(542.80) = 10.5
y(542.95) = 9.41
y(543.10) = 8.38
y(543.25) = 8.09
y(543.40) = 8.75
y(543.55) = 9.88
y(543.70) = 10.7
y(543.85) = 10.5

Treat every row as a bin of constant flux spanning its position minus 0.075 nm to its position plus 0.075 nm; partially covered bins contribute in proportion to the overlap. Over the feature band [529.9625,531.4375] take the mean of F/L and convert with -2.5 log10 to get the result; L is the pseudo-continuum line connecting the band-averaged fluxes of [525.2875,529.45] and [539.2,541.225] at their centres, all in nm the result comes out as -0.19 mag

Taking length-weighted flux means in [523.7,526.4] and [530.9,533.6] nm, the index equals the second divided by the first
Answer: 1.2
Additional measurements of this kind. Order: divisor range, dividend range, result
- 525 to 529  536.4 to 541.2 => 1.05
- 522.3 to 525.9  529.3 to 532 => 1.16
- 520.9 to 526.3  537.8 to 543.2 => 1.05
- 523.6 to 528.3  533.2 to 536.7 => 1.11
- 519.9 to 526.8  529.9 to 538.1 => 1.13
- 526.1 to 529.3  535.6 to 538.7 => 1.08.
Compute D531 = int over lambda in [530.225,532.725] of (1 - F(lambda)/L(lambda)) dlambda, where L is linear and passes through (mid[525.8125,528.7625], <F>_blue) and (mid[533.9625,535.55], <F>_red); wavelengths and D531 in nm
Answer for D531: -0.37 nm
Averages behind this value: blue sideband 9.42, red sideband 9.75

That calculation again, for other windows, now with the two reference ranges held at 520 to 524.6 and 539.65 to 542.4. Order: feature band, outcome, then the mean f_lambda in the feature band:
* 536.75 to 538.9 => -0.202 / 10.4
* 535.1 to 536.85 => -0.206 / 10.6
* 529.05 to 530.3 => -0.128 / 10.4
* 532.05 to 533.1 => -0.091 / 10.3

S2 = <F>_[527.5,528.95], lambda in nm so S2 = 10.4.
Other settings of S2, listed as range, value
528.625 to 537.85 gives 10.4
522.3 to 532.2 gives 9.85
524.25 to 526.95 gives 8.91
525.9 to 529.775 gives 9.66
